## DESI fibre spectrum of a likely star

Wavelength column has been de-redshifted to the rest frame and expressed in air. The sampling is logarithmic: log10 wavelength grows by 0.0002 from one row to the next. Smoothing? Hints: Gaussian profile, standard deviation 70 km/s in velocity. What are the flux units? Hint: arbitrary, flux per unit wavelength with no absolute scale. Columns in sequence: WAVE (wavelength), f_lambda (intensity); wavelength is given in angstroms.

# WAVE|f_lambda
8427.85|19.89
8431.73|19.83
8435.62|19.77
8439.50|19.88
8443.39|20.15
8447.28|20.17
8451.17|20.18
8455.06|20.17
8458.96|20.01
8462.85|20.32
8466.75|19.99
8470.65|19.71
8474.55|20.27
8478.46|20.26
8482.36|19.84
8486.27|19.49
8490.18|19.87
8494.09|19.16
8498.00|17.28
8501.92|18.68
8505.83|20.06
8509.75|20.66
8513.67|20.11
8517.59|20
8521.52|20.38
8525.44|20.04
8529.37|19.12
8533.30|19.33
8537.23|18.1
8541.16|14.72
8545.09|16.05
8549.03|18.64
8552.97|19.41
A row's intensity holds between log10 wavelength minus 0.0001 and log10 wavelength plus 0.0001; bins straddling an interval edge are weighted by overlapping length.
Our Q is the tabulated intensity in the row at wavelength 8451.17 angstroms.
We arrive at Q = 20.18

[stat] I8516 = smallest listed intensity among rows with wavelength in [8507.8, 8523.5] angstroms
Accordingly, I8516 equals 20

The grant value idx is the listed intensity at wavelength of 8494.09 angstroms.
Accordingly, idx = 19.16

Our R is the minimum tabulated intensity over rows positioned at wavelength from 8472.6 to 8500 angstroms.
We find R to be 17.28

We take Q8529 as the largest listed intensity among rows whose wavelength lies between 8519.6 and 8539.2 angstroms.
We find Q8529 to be 20.38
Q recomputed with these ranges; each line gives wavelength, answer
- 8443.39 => 20.15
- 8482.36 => 19.84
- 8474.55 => 20.27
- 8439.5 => 19.88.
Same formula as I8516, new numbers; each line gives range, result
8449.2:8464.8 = 20.01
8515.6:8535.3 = 19.12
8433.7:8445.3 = 19.77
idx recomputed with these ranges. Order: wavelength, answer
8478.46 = 20.26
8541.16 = 14.72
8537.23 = 18.1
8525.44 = 20.04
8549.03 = 18.64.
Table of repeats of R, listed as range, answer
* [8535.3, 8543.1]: 14.72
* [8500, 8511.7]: 18.68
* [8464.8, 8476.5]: 19.71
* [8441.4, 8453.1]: 20.15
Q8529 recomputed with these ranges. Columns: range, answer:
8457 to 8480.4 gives 20.32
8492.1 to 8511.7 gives 20.66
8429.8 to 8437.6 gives 19.83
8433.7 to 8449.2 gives 20.17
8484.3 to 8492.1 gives 19.87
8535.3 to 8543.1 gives 18.1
